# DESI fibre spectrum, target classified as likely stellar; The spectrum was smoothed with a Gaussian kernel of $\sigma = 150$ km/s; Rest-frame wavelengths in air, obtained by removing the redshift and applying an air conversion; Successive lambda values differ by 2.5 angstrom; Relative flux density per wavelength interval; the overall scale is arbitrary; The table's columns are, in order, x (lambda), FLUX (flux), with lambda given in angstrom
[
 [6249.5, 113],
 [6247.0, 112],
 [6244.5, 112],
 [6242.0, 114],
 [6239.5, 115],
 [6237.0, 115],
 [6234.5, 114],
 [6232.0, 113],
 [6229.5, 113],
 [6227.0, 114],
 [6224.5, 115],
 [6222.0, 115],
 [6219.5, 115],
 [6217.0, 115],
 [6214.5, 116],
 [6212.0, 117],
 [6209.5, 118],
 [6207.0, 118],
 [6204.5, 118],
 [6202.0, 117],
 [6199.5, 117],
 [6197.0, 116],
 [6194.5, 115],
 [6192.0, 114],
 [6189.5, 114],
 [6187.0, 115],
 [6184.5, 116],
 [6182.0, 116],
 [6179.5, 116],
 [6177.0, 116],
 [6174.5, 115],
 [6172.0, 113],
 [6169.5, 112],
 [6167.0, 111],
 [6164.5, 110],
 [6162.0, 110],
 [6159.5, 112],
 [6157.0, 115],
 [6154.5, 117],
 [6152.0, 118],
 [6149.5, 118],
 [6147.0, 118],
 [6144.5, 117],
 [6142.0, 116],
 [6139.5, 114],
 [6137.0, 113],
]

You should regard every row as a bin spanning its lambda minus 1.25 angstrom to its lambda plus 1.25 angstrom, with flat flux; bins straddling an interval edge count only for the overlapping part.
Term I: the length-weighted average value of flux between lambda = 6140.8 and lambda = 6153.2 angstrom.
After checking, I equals 117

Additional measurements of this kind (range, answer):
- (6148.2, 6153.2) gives 118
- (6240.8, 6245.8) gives 113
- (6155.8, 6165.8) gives 112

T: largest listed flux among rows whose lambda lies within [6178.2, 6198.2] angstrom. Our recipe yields 116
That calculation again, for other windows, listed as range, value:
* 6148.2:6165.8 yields 118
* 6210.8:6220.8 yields 117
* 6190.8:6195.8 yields 115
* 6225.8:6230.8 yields 114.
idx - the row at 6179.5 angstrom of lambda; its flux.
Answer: 116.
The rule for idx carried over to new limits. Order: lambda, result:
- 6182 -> 116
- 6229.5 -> 113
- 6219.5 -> 115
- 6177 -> 116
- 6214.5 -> 116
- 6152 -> 118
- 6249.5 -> 113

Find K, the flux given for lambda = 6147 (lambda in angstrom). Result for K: 118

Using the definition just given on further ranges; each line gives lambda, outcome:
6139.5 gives 114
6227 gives 114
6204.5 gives 118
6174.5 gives 115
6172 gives 113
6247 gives 112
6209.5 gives 118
